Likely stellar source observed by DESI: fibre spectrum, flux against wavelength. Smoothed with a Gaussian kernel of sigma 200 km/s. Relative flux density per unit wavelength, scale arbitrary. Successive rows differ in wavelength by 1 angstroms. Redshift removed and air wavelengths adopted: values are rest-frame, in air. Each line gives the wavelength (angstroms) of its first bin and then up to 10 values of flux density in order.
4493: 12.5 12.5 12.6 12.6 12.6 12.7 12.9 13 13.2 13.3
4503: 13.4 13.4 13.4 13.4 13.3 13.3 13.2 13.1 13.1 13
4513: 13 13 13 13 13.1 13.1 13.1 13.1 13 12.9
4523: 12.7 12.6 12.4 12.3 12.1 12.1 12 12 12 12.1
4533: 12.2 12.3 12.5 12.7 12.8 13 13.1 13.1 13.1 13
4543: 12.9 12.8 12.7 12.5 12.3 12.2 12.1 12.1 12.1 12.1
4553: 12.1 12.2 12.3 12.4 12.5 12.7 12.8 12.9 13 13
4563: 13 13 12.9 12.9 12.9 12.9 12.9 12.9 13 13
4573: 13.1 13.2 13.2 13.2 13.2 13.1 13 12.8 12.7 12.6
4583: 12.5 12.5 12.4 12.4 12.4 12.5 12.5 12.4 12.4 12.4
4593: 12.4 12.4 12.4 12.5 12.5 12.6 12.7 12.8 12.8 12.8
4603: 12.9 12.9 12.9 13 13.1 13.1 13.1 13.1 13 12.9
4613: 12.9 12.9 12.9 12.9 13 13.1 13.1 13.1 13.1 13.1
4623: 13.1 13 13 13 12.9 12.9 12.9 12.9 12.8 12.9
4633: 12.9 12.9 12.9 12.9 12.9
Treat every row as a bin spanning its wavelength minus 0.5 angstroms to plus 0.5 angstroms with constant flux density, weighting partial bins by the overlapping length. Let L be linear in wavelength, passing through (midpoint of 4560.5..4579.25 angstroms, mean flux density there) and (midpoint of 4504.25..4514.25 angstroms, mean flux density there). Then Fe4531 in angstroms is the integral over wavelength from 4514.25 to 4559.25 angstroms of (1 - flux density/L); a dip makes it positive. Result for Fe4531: 1.9 angstroms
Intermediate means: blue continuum 13.2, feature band 12.6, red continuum 13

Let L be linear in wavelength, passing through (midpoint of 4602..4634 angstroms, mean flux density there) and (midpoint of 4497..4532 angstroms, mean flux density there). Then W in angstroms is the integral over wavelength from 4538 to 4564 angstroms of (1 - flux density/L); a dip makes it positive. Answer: 0.6 angstroms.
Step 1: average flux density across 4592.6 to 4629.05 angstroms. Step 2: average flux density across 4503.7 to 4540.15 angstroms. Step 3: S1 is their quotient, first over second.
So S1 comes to 1.0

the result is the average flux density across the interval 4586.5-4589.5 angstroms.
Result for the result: 12.5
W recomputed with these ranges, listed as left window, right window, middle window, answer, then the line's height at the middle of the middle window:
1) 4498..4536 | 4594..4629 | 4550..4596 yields 0.67 angstroms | 12.9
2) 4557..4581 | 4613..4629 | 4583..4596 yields 0.55 angstroms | 13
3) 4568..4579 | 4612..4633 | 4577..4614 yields 0.88 angstroms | 13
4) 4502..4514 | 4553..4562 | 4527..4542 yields 0.45 angstroms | 12.9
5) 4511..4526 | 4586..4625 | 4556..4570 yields 0.00 angstroms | 12.9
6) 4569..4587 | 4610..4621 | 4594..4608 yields 0.19 angstroms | 12.9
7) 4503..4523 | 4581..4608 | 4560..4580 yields -0.38 angstroms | 12.8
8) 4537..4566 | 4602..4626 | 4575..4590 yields 0.14 angstroms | 12.8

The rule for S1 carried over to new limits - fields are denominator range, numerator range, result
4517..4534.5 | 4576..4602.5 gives 1.01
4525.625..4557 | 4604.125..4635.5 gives 1.04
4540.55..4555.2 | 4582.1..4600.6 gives 1.00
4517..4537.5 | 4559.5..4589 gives 1.03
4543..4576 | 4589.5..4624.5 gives 1.01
